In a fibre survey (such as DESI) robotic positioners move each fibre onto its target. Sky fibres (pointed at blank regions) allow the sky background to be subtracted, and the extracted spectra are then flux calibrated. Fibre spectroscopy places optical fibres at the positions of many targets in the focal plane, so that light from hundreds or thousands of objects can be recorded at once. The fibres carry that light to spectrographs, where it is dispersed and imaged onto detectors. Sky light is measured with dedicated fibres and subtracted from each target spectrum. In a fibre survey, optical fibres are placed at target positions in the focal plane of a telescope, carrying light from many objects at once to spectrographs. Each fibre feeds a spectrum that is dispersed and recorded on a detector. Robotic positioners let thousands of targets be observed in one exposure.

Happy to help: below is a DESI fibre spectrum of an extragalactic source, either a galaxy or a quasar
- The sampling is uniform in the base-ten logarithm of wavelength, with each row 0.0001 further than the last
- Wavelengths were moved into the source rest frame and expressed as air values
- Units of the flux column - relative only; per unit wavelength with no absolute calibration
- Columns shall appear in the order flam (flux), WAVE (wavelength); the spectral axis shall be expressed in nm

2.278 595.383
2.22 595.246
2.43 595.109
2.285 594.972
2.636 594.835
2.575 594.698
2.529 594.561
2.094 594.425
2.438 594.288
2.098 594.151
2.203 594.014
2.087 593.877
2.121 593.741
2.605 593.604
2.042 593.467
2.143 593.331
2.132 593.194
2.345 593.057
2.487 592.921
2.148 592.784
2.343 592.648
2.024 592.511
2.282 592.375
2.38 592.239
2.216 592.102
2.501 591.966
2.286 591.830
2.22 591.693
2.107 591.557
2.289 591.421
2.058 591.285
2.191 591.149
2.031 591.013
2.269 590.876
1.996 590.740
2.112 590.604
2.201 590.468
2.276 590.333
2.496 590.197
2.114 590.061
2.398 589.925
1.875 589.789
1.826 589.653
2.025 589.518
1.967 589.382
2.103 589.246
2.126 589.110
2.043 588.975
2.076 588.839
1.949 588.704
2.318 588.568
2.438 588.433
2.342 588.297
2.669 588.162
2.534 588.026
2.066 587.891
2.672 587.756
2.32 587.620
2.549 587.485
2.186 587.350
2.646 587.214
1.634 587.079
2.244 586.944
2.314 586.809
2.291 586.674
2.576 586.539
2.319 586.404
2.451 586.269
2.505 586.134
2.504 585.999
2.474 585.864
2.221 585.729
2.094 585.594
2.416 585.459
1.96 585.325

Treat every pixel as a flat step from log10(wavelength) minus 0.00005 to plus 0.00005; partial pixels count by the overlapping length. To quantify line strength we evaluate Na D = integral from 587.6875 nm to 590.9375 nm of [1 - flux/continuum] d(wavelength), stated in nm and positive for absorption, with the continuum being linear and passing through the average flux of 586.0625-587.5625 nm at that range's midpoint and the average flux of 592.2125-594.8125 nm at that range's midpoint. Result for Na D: 0.16 nm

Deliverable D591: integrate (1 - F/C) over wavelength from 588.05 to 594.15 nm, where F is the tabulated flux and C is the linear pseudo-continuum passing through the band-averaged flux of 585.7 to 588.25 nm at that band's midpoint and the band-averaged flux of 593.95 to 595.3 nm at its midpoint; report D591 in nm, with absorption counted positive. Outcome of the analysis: 0.42 nm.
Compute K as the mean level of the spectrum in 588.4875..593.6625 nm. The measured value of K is 2.18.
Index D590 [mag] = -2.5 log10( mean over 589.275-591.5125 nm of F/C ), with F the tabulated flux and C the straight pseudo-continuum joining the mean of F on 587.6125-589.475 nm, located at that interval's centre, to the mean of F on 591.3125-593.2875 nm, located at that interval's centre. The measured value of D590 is 0.06 mag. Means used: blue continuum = 2.25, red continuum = 2.26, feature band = 2.13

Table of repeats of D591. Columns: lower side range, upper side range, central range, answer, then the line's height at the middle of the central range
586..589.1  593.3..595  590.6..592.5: 0.085 nm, 2.31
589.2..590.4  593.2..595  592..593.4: -0.013 nm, 2.24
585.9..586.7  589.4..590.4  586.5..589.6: 0.051 nm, 2.3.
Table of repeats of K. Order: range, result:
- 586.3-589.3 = 2.29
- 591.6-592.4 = 2.31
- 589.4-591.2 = 2.13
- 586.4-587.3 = 2.28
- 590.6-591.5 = 2.14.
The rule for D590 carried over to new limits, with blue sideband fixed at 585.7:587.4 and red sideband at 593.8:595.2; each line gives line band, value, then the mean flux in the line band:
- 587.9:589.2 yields 0.03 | 2.27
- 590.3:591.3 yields 0.09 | 2.14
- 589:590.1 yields 0.14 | 2.05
